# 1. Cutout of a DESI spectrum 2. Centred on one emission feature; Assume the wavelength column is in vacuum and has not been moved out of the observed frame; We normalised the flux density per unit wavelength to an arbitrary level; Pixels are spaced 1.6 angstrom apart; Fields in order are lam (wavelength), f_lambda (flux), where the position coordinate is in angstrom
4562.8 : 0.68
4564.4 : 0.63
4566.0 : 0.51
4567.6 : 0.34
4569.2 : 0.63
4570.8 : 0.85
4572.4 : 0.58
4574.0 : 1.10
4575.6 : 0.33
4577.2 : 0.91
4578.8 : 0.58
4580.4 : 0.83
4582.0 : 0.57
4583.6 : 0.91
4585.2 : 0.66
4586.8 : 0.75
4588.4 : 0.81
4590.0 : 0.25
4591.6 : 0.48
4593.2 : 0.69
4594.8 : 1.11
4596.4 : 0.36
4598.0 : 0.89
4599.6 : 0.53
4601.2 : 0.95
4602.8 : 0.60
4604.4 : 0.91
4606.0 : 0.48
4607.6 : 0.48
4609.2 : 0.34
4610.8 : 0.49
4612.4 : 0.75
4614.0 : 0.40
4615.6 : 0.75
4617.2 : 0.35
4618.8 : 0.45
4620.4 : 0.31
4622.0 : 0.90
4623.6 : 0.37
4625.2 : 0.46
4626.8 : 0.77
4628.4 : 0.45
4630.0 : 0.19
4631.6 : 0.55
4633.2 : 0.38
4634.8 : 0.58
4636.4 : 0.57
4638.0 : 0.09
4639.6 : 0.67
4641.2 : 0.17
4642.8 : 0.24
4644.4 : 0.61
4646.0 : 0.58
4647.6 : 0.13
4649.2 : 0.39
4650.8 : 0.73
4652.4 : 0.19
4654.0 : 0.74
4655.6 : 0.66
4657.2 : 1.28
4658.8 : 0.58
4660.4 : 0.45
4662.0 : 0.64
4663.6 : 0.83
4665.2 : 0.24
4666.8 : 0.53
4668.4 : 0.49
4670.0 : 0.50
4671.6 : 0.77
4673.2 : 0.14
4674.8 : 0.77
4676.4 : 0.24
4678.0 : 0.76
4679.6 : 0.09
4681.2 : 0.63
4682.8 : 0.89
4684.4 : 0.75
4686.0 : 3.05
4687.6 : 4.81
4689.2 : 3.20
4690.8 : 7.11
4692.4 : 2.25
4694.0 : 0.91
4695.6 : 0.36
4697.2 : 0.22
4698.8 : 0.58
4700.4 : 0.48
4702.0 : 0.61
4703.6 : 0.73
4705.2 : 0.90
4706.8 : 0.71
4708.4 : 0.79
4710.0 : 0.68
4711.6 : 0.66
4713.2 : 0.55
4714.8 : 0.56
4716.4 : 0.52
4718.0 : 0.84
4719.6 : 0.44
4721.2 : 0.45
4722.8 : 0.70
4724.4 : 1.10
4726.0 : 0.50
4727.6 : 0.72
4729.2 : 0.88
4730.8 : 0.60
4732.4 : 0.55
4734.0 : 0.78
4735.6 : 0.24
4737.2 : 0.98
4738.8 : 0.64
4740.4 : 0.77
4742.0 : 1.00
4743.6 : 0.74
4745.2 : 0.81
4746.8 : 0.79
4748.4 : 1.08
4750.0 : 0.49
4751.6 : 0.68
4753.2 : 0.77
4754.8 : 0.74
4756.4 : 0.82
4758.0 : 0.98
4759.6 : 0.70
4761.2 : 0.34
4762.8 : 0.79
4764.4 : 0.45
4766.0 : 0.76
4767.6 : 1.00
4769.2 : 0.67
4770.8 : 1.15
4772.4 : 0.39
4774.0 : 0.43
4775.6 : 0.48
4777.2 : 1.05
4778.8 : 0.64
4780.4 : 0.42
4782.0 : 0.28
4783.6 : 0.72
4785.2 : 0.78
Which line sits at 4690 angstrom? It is [O II]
